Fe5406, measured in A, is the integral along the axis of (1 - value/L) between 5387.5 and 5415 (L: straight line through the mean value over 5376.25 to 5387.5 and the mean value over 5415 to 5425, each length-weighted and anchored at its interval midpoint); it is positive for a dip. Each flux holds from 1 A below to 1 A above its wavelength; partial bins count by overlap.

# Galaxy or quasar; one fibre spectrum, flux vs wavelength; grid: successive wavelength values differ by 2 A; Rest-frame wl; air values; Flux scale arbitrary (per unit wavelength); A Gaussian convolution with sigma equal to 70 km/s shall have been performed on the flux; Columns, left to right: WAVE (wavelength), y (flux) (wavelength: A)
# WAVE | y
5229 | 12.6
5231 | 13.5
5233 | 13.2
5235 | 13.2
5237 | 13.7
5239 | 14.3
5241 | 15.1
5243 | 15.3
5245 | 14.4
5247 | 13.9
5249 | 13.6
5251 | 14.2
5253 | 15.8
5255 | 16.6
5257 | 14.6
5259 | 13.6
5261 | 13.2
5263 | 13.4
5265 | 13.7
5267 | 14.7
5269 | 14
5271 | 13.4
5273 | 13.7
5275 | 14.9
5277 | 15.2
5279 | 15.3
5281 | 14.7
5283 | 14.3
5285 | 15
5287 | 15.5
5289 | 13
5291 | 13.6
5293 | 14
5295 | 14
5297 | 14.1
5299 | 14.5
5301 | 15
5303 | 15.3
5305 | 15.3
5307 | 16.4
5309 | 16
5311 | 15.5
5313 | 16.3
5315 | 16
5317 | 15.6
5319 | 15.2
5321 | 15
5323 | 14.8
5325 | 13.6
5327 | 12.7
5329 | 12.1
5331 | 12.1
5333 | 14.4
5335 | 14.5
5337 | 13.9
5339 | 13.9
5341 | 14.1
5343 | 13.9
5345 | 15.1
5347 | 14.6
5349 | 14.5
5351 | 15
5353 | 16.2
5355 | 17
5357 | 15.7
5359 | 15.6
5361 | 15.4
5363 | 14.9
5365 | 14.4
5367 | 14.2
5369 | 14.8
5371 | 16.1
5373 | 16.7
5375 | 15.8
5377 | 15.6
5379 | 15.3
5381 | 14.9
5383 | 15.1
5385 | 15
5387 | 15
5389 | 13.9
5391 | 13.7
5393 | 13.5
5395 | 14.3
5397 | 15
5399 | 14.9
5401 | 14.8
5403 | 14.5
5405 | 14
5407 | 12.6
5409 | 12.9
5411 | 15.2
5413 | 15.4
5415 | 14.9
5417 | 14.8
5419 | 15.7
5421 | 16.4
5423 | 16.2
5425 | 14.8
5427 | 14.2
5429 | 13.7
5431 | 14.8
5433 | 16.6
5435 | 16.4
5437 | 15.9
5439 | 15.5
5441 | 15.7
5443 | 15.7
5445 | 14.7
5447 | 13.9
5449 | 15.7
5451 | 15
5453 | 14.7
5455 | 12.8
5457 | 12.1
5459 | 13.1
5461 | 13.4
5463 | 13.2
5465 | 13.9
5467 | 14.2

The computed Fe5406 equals 2.0 A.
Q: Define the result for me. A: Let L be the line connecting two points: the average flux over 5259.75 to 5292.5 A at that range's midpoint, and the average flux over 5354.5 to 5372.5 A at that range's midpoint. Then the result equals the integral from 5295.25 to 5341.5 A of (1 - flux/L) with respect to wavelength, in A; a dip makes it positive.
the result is 0.41 A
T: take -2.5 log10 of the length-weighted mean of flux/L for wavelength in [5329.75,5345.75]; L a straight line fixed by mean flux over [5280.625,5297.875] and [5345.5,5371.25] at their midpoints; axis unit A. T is 0.075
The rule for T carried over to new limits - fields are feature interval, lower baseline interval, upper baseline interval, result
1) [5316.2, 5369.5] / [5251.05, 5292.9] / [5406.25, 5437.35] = 0.011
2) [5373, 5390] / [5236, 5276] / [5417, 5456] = -0.019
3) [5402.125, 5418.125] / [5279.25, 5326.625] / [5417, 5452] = 0.070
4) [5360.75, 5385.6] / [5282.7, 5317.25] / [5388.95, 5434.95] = -0.033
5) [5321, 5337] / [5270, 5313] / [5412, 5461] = 0.092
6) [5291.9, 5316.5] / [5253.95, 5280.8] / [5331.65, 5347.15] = -0.067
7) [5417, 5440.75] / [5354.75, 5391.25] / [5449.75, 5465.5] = -0.099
